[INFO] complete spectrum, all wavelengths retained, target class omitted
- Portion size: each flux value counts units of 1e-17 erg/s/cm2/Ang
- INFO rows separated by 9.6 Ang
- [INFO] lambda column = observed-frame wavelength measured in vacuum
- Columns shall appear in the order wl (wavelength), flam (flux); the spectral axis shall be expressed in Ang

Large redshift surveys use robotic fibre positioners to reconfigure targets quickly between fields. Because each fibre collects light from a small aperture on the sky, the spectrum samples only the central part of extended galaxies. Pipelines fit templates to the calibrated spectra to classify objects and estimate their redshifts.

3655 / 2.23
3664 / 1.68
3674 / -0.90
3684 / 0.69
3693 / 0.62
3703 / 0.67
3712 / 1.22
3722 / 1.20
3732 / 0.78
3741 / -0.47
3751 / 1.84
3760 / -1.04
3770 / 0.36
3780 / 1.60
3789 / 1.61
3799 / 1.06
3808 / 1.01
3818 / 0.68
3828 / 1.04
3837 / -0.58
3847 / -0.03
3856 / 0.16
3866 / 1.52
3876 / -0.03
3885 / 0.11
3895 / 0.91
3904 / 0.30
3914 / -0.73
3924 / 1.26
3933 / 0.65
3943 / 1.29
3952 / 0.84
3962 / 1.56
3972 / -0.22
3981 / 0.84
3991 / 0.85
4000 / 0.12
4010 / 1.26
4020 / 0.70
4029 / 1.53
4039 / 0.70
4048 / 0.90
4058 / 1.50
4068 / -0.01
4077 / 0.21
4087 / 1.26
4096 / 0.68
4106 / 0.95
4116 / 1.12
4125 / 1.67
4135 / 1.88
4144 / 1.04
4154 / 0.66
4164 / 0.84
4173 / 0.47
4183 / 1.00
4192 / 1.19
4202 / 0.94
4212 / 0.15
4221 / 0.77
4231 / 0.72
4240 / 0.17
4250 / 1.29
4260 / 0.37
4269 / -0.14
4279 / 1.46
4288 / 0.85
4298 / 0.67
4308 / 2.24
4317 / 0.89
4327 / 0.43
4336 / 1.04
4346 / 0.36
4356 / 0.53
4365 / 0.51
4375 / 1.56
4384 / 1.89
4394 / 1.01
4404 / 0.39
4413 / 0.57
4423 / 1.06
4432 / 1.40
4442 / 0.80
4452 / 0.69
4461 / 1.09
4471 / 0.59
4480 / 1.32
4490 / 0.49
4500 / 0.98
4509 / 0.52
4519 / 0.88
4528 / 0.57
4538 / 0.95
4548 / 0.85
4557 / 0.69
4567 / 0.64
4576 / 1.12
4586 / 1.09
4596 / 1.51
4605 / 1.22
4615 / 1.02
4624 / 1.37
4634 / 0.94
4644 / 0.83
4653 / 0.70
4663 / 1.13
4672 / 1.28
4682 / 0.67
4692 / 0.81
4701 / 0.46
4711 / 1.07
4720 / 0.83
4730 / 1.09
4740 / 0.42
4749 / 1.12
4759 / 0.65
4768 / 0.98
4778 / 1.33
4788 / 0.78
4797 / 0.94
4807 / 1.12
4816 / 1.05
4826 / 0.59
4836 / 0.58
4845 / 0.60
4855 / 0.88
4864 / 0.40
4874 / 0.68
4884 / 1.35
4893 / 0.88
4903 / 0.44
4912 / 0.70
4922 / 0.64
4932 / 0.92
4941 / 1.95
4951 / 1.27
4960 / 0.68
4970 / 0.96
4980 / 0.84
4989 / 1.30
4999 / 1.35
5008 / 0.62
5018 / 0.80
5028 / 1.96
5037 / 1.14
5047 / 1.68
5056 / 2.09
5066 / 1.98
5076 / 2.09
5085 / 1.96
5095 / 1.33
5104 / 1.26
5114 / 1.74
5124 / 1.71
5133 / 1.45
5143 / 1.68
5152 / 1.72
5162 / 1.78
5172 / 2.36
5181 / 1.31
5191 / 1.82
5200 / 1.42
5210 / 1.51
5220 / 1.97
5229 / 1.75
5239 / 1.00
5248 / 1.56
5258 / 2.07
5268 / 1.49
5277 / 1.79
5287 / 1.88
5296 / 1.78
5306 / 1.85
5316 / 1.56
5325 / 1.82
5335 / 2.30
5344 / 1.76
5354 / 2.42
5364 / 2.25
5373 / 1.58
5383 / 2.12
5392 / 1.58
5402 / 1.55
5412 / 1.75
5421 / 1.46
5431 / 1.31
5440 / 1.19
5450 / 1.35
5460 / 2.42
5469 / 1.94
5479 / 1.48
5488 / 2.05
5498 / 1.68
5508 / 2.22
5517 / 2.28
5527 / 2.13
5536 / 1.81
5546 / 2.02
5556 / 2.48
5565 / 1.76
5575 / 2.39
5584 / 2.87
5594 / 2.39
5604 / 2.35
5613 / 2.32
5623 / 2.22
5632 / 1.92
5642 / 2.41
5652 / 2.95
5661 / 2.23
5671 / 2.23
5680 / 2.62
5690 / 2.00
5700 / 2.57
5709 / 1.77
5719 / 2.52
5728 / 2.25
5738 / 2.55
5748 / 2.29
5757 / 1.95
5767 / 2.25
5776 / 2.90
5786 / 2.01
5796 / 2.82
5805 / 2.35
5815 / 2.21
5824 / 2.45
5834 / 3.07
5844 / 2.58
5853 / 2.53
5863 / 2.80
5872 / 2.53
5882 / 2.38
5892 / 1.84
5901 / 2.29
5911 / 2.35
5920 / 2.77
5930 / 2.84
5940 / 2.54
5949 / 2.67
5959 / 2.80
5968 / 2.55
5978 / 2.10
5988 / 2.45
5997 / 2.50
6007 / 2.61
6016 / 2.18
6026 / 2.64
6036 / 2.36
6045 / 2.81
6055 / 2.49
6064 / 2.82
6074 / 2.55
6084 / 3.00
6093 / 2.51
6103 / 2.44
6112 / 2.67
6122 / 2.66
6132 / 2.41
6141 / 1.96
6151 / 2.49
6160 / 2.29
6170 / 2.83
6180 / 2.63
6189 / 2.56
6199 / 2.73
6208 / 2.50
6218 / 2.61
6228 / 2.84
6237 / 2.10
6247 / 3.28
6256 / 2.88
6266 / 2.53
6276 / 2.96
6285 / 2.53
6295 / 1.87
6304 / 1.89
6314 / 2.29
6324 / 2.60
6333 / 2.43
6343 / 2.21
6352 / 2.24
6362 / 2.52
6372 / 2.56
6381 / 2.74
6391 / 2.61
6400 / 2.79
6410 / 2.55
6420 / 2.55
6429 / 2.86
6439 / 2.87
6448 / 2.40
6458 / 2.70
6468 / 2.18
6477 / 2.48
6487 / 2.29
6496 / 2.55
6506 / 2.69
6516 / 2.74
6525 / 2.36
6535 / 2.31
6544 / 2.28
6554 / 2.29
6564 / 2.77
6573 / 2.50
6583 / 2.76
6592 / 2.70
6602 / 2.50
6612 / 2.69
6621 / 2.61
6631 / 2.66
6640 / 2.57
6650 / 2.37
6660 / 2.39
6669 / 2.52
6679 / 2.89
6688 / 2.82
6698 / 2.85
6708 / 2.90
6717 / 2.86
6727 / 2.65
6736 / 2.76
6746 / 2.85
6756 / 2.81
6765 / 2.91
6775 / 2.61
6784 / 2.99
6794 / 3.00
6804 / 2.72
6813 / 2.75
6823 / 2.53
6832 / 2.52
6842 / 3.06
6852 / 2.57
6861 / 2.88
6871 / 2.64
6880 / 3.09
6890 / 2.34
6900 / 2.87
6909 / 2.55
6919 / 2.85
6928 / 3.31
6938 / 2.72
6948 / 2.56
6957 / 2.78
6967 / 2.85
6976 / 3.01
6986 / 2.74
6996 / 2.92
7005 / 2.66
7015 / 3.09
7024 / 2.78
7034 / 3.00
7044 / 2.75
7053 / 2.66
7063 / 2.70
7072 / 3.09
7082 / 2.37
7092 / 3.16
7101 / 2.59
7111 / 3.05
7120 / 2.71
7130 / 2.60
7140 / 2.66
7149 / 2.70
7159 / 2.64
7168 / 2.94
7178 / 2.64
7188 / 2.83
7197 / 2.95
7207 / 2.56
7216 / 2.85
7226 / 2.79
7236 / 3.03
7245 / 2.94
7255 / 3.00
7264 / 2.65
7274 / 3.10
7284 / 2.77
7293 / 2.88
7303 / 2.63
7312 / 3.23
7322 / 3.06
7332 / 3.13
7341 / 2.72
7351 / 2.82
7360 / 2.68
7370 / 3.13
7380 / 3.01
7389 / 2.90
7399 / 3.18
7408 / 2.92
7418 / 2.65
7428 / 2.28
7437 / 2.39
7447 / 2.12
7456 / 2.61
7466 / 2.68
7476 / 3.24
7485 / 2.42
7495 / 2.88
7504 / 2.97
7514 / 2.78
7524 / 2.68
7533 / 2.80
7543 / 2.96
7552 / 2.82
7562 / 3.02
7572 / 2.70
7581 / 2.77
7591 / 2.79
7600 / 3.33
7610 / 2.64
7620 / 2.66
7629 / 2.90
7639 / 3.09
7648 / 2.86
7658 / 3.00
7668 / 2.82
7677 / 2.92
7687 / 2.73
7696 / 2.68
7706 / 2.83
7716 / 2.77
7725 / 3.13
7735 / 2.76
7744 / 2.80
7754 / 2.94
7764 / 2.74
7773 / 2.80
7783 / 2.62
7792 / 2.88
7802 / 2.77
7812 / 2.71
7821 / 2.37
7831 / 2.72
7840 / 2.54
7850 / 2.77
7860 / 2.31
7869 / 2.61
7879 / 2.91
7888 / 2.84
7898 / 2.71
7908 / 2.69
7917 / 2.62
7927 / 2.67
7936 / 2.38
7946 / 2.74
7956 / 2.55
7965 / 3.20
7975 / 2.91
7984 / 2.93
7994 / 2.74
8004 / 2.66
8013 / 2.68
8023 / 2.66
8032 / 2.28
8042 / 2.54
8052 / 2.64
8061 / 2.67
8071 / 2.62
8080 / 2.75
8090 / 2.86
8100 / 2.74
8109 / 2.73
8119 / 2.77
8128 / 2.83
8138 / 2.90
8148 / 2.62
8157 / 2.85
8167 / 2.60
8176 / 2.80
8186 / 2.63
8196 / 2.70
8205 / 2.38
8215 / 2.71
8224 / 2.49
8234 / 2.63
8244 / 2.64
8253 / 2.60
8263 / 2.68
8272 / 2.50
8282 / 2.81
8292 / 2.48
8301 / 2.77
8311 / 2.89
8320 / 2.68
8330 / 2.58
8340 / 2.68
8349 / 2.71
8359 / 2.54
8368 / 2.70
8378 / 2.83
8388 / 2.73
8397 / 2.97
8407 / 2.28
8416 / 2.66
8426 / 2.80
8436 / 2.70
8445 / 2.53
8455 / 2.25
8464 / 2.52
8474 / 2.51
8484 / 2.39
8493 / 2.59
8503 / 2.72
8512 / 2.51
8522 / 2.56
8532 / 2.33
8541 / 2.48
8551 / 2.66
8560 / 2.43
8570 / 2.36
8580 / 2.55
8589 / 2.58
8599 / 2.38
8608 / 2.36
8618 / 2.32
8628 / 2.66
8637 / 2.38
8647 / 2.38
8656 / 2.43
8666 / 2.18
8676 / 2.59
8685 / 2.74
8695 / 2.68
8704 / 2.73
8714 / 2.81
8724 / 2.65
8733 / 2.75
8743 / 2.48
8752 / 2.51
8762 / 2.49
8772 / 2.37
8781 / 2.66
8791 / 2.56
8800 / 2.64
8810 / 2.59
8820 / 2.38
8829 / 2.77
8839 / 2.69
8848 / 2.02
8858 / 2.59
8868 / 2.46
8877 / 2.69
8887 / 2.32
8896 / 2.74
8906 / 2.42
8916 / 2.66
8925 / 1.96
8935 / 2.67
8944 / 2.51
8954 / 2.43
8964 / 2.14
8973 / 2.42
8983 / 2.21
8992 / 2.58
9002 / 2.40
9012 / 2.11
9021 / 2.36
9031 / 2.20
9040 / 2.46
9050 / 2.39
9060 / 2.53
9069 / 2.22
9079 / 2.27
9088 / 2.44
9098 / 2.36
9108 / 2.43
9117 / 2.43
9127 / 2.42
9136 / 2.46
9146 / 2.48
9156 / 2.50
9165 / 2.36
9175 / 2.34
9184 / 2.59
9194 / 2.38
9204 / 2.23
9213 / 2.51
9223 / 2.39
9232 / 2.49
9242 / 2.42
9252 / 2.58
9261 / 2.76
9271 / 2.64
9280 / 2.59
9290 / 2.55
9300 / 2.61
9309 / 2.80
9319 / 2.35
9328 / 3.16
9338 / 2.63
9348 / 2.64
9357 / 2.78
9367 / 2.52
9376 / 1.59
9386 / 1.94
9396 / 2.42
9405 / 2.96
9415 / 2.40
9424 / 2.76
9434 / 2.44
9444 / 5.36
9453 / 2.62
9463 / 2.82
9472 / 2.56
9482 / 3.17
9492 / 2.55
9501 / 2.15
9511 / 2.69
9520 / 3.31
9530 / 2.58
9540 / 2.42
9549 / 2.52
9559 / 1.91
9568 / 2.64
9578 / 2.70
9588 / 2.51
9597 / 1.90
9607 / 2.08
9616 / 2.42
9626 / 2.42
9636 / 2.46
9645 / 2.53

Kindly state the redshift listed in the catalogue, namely 0.263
